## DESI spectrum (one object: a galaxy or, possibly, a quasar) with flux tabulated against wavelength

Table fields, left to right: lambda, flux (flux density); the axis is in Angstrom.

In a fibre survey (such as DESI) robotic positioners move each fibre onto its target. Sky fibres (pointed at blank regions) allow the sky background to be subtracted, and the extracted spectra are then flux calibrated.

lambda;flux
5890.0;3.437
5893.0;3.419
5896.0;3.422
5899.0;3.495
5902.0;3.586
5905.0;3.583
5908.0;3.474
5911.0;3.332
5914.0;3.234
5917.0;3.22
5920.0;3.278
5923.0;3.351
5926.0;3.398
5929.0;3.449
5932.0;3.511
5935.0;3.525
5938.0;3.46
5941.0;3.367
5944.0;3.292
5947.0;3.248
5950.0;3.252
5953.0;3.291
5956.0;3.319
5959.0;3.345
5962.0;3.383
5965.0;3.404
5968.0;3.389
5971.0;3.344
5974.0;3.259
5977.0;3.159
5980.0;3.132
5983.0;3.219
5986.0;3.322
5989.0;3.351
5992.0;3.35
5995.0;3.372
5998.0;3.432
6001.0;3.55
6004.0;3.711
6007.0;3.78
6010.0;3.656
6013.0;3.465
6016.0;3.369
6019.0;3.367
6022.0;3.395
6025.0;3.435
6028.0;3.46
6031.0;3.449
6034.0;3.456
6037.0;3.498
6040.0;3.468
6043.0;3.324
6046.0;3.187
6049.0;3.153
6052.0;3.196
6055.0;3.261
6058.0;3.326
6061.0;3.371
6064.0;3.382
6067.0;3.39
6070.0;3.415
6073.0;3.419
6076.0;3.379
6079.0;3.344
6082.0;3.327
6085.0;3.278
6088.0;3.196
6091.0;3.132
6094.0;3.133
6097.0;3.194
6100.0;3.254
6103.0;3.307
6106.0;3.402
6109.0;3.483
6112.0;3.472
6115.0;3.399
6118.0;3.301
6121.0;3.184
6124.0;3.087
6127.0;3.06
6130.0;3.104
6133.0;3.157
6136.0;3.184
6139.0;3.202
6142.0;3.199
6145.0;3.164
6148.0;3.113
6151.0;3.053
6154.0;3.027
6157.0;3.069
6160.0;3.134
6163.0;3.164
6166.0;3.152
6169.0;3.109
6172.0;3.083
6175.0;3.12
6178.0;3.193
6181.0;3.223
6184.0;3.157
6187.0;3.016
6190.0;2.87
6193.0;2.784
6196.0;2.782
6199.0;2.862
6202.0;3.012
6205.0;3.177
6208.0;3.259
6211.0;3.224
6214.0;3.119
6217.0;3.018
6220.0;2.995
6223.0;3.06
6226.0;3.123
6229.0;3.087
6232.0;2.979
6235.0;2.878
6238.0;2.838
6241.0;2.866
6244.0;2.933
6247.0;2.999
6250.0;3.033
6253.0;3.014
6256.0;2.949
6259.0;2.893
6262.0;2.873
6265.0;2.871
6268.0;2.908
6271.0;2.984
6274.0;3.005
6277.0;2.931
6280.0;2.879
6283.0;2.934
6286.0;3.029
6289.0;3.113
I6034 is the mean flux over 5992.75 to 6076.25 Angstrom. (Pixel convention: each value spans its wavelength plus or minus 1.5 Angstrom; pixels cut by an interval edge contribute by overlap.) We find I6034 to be 3.42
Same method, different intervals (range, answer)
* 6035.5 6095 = 3.31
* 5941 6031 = 3.38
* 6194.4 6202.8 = 2.87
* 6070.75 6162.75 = 3.23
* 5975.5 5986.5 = 3.2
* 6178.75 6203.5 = 2.97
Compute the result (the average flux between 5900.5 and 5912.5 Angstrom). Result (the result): 3.49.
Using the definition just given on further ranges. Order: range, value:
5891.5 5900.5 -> 3.45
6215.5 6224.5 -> 3.02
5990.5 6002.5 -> 3.43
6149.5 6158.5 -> 3.05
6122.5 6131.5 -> 3.08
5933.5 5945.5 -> 3.41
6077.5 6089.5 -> 3.29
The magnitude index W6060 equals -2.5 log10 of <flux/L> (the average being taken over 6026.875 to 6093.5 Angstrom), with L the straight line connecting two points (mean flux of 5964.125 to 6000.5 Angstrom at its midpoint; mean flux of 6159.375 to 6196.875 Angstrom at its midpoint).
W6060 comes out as -0.04 mag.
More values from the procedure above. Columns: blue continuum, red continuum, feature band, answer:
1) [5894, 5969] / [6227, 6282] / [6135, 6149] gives -0.03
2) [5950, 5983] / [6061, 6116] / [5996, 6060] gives -0.04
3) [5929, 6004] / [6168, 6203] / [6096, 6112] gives -0.07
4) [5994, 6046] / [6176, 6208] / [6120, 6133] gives 0.03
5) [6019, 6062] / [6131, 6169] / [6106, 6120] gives -0.06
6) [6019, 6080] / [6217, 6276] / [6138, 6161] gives 0.02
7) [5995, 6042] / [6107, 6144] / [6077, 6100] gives 0.03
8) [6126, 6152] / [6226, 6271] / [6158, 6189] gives -0.02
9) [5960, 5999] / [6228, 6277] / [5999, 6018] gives -0.10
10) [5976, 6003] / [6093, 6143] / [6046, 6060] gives 0.02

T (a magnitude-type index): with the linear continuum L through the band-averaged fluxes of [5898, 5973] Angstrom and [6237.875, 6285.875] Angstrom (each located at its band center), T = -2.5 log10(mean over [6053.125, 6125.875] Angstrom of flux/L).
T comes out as -0.05 mag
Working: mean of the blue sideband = 3.38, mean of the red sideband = 2.94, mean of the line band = 3.31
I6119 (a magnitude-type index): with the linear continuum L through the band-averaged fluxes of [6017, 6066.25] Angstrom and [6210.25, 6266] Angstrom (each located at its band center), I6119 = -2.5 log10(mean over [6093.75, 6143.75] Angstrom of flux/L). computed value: -0.011 mag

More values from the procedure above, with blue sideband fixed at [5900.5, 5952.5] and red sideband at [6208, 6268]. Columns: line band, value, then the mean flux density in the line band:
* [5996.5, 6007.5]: -0.10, 3.6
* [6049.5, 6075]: -0.04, 3.34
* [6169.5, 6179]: -0.02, 3.13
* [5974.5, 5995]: 0.02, 3.26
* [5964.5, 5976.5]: 0.00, 3.33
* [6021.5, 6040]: -0.06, 3.45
